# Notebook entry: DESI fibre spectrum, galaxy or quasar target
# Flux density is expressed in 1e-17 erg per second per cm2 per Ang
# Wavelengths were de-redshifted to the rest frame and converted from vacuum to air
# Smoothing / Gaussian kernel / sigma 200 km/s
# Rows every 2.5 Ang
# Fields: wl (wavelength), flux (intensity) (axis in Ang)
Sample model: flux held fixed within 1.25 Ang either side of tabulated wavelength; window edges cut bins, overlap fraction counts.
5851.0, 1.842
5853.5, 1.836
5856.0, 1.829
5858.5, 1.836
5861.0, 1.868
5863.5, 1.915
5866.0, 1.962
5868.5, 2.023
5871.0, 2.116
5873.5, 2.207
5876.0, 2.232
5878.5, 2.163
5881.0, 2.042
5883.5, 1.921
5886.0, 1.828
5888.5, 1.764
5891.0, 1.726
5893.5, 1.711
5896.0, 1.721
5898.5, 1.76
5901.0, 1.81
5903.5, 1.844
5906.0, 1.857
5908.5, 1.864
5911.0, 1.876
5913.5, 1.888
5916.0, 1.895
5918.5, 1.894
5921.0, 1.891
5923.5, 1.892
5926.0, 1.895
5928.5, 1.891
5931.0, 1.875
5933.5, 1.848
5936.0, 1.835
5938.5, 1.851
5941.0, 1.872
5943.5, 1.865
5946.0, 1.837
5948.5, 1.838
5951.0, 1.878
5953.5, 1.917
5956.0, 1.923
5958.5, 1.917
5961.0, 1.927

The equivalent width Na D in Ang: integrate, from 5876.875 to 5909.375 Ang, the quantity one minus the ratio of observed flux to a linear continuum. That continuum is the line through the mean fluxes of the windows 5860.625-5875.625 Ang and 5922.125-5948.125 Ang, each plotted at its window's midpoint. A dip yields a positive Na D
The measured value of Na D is 2.0 Ang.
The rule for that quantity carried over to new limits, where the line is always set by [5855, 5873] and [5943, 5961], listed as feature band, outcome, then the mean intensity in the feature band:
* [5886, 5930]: 1.9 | 1.83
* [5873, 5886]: -1.0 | 2.08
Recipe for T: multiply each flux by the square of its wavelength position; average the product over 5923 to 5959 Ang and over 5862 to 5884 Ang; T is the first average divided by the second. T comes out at 0.9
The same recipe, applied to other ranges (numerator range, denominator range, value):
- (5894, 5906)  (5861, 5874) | 0.90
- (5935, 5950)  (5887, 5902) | 1.08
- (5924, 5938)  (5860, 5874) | 0.95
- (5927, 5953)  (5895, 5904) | 1.06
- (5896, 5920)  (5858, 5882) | 0.92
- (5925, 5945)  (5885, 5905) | 1.07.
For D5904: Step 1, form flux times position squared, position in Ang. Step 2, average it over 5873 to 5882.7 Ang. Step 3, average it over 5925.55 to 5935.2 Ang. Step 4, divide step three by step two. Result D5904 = 0.89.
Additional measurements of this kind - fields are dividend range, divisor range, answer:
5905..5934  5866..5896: 0.97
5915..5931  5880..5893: 1.04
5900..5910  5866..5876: 0.88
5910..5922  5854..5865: 1.03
